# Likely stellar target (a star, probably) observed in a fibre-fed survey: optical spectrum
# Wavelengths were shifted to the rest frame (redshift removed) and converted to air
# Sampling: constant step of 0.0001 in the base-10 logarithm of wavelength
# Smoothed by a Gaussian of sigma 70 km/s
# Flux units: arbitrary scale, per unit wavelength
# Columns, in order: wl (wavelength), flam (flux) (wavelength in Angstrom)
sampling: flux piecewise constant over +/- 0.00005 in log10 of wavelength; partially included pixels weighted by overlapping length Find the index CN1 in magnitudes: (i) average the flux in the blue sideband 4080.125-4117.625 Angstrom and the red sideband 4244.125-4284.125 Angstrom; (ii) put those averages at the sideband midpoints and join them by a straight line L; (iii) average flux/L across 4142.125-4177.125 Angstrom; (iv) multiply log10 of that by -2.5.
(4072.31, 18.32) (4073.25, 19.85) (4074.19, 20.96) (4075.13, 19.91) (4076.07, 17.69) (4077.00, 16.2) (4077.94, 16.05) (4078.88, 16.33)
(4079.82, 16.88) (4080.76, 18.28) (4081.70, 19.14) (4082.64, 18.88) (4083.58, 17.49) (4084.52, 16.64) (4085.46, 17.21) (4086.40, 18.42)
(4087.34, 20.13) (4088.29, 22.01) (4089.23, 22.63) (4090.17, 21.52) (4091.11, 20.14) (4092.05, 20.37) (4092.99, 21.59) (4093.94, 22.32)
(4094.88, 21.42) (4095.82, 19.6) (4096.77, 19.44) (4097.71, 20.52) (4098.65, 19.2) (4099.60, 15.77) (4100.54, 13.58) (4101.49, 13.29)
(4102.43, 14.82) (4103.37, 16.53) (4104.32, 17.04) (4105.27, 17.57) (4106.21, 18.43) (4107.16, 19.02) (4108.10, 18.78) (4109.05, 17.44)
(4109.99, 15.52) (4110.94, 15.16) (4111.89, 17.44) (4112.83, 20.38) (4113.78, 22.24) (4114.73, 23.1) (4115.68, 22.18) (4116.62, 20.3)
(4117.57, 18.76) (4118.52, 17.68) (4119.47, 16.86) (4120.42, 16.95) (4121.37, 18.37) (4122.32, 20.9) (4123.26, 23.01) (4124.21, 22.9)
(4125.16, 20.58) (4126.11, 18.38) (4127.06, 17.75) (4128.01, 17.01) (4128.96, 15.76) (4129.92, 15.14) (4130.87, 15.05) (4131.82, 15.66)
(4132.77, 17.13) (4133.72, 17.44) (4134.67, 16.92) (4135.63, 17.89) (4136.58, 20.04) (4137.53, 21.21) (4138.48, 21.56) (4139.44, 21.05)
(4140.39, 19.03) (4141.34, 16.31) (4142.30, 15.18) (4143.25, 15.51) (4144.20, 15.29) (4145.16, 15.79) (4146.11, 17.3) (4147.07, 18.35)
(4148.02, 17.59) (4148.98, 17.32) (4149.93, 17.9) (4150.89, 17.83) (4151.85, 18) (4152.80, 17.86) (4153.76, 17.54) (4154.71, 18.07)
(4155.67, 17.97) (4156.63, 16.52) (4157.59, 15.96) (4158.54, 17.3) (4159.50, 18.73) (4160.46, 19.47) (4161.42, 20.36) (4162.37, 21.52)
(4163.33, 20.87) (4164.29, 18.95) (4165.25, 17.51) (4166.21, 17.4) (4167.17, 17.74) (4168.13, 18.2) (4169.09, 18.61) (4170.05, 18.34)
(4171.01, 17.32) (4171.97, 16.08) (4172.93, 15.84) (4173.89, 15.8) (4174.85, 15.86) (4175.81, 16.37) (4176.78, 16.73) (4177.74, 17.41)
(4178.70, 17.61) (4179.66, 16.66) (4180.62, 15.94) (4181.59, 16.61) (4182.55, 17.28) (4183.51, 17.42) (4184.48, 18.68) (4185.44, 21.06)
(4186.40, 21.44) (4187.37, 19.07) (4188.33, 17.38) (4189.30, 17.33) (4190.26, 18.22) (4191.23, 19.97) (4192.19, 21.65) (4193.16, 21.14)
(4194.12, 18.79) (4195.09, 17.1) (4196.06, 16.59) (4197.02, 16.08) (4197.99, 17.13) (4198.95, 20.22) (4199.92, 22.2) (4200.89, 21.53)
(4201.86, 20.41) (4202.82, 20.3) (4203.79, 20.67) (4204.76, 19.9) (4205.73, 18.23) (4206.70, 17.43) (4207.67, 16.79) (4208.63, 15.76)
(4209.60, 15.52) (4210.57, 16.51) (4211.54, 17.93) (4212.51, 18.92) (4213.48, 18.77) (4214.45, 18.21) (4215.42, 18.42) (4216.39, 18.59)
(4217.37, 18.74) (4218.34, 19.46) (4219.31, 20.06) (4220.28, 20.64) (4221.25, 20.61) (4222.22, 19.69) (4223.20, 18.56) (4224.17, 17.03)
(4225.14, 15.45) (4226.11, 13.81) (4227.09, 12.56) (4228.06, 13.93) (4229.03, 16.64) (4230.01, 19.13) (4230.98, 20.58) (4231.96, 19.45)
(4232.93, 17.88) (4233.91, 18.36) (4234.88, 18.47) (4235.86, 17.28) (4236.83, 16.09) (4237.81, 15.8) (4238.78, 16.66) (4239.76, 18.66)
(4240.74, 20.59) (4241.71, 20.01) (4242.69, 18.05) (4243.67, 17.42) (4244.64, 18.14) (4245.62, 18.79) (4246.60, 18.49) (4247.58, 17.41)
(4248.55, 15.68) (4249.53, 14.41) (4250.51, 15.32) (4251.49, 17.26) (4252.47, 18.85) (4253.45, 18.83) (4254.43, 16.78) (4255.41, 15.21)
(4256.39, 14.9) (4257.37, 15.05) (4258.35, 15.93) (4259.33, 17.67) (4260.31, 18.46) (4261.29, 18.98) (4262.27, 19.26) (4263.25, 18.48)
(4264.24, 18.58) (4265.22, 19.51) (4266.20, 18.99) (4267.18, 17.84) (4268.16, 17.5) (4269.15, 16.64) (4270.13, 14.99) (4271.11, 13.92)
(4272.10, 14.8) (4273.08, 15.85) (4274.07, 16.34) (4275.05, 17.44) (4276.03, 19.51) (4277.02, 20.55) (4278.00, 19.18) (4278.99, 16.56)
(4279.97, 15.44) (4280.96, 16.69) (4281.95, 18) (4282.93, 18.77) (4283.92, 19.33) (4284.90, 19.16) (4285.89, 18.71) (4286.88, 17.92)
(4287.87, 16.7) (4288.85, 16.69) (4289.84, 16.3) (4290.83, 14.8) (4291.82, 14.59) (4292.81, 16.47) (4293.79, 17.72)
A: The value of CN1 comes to 0.044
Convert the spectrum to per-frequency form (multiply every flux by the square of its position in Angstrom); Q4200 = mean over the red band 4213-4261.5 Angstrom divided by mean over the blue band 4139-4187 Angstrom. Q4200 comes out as 1.03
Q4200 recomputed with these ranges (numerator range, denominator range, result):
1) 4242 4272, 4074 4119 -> 1.00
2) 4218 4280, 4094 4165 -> 1.02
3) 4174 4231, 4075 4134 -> 1.03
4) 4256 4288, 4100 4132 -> 1.04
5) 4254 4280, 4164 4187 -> 1.03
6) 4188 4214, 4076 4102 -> 1.05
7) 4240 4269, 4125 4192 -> 1.04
